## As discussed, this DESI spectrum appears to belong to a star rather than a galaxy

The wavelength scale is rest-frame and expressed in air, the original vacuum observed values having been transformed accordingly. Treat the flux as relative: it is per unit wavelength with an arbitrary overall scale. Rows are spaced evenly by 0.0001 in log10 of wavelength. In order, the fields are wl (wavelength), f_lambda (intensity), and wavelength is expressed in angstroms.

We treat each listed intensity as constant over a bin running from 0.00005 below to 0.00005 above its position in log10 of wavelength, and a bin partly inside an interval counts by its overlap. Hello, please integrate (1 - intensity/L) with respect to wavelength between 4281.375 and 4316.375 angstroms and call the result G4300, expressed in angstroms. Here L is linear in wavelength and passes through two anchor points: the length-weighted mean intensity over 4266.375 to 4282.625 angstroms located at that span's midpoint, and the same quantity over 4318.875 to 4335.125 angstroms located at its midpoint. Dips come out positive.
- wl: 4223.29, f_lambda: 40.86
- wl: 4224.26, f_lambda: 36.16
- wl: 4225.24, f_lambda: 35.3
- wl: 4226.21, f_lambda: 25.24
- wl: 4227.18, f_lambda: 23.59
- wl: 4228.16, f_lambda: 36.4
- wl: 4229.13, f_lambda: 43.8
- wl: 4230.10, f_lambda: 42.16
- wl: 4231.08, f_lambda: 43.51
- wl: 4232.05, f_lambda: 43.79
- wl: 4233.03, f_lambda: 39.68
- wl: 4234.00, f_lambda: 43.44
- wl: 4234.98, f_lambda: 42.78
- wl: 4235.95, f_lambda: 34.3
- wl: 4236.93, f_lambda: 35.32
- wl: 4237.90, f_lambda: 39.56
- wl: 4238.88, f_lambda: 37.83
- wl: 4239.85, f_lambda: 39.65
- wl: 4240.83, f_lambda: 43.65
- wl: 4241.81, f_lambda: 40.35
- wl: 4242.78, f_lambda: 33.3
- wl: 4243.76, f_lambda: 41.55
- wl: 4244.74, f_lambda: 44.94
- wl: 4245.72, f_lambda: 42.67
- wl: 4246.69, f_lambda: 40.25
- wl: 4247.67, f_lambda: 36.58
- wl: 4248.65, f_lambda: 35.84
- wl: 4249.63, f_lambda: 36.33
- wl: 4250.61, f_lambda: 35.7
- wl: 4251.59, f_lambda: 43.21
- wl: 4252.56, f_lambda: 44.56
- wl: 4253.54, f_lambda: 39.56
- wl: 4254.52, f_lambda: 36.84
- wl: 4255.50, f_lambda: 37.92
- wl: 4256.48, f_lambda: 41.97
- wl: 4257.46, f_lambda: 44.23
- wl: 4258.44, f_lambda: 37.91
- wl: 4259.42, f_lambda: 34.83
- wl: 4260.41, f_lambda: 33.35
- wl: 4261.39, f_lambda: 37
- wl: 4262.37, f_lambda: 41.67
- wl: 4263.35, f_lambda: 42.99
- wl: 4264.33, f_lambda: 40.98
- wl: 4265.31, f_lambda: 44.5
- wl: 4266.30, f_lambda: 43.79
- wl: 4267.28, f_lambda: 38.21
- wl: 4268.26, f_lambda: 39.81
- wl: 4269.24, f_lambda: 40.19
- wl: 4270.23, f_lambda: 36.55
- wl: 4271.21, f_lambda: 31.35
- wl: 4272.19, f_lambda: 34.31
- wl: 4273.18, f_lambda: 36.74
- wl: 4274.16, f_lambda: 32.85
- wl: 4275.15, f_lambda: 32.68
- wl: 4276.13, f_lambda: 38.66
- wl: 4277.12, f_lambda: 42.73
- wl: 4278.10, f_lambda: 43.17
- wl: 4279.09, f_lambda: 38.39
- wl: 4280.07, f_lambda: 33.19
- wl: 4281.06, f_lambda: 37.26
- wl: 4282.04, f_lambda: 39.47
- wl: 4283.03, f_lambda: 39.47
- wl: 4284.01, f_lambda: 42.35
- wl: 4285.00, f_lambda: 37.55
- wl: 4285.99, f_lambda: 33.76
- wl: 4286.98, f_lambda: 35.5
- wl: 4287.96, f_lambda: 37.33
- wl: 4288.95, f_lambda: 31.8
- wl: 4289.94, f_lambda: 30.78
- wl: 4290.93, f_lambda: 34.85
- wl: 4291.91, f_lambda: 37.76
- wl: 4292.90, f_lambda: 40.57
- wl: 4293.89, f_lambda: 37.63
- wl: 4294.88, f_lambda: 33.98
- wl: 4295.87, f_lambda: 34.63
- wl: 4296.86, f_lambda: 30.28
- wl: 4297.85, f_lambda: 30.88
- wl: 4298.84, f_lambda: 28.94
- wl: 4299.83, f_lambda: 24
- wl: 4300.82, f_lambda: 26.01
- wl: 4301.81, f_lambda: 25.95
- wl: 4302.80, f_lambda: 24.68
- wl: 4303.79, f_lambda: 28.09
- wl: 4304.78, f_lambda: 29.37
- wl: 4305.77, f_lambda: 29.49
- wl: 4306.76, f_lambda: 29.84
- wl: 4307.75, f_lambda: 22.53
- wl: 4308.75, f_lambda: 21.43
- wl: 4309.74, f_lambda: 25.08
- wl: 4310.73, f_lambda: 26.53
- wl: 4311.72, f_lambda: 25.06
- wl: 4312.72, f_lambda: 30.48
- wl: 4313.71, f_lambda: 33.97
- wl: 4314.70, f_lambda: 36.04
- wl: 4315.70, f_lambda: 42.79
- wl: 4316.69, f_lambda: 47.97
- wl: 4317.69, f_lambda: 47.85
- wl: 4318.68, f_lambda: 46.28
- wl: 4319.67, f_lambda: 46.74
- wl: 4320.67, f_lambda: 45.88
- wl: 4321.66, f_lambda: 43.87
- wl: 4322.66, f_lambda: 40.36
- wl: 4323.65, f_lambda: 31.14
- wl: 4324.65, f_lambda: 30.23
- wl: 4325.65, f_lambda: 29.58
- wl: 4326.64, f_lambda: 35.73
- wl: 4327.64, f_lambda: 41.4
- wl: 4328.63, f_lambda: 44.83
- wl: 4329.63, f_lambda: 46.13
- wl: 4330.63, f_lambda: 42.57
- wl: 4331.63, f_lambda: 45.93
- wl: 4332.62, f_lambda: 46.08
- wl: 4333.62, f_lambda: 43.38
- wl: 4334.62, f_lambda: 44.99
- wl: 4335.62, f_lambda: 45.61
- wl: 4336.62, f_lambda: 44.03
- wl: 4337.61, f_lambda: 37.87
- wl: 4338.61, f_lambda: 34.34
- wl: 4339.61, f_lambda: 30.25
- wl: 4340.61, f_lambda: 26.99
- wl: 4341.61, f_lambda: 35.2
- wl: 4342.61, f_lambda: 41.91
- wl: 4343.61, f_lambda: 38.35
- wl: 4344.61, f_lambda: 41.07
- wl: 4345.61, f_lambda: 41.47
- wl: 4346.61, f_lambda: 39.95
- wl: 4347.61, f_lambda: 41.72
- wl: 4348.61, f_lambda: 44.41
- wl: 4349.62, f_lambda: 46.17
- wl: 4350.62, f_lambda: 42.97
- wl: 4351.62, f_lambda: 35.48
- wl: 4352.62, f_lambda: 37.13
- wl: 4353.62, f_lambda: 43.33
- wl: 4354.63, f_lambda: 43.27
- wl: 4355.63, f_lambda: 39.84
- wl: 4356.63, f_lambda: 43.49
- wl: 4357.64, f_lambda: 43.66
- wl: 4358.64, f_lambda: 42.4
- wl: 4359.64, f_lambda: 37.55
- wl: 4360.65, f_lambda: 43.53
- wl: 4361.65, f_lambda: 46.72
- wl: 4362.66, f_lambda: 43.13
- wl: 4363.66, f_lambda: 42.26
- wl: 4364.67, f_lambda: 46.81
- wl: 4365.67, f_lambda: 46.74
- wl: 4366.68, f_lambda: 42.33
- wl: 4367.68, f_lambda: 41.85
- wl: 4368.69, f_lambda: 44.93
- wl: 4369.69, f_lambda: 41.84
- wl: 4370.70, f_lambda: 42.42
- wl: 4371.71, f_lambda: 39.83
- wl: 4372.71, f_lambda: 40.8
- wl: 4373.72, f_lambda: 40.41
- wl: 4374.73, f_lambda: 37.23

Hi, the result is 6.3 angstroms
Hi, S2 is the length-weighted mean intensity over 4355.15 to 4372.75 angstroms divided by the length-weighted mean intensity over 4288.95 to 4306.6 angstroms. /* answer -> 1.38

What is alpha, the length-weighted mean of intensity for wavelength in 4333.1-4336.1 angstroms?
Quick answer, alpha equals 44.6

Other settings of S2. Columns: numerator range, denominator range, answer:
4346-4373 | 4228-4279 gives 1.08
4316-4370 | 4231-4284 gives 1.06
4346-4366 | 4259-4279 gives 1.11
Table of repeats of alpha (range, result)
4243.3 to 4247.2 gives 42.3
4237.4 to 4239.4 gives 38.8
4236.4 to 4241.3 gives 39.1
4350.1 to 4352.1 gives 39.4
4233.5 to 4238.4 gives 39.1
